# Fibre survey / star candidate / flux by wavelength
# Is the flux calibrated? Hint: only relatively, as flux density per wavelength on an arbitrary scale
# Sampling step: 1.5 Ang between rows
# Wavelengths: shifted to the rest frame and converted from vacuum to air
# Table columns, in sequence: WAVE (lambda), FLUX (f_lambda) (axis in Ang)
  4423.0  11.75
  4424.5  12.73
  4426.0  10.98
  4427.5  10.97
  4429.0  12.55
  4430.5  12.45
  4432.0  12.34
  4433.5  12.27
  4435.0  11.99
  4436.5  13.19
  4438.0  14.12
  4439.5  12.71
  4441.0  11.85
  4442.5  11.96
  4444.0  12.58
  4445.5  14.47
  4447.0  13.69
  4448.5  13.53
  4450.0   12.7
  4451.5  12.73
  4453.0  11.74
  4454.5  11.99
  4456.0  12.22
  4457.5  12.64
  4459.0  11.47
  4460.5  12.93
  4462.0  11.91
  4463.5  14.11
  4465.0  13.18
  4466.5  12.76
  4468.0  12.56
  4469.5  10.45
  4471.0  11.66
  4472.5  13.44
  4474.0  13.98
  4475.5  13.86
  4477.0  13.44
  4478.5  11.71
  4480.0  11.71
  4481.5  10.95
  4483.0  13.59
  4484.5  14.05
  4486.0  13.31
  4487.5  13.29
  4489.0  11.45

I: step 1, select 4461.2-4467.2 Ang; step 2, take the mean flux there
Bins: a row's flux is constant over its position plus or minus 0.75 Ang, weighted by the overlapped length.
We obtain 13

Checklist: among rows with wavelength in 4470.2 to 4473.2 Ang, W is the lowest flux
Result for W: 11.66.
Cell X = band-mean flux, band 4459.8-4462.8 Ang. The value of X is 12.4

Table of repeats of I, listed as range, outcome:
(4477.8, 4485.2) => 12.4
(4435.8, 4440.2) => 13.3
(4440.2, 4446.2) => 12.7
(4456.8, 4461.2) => 12.3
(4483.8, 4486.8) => 13.7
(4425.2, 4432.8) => 11.9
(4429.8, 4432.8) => 12.4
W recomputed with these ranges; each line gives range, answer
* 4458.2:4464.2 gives 11.47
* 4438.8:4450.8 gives 11.85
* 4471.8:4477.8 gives 13.44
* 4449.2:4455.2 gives 11.74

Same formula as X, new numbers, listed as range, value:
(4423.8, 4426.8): 11.8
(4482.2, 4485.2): 13.8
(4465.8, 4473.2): 12.2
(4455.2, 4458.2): 12.4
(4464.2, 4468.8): 12.8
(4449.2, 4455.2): 12.3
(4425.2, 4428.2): 11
